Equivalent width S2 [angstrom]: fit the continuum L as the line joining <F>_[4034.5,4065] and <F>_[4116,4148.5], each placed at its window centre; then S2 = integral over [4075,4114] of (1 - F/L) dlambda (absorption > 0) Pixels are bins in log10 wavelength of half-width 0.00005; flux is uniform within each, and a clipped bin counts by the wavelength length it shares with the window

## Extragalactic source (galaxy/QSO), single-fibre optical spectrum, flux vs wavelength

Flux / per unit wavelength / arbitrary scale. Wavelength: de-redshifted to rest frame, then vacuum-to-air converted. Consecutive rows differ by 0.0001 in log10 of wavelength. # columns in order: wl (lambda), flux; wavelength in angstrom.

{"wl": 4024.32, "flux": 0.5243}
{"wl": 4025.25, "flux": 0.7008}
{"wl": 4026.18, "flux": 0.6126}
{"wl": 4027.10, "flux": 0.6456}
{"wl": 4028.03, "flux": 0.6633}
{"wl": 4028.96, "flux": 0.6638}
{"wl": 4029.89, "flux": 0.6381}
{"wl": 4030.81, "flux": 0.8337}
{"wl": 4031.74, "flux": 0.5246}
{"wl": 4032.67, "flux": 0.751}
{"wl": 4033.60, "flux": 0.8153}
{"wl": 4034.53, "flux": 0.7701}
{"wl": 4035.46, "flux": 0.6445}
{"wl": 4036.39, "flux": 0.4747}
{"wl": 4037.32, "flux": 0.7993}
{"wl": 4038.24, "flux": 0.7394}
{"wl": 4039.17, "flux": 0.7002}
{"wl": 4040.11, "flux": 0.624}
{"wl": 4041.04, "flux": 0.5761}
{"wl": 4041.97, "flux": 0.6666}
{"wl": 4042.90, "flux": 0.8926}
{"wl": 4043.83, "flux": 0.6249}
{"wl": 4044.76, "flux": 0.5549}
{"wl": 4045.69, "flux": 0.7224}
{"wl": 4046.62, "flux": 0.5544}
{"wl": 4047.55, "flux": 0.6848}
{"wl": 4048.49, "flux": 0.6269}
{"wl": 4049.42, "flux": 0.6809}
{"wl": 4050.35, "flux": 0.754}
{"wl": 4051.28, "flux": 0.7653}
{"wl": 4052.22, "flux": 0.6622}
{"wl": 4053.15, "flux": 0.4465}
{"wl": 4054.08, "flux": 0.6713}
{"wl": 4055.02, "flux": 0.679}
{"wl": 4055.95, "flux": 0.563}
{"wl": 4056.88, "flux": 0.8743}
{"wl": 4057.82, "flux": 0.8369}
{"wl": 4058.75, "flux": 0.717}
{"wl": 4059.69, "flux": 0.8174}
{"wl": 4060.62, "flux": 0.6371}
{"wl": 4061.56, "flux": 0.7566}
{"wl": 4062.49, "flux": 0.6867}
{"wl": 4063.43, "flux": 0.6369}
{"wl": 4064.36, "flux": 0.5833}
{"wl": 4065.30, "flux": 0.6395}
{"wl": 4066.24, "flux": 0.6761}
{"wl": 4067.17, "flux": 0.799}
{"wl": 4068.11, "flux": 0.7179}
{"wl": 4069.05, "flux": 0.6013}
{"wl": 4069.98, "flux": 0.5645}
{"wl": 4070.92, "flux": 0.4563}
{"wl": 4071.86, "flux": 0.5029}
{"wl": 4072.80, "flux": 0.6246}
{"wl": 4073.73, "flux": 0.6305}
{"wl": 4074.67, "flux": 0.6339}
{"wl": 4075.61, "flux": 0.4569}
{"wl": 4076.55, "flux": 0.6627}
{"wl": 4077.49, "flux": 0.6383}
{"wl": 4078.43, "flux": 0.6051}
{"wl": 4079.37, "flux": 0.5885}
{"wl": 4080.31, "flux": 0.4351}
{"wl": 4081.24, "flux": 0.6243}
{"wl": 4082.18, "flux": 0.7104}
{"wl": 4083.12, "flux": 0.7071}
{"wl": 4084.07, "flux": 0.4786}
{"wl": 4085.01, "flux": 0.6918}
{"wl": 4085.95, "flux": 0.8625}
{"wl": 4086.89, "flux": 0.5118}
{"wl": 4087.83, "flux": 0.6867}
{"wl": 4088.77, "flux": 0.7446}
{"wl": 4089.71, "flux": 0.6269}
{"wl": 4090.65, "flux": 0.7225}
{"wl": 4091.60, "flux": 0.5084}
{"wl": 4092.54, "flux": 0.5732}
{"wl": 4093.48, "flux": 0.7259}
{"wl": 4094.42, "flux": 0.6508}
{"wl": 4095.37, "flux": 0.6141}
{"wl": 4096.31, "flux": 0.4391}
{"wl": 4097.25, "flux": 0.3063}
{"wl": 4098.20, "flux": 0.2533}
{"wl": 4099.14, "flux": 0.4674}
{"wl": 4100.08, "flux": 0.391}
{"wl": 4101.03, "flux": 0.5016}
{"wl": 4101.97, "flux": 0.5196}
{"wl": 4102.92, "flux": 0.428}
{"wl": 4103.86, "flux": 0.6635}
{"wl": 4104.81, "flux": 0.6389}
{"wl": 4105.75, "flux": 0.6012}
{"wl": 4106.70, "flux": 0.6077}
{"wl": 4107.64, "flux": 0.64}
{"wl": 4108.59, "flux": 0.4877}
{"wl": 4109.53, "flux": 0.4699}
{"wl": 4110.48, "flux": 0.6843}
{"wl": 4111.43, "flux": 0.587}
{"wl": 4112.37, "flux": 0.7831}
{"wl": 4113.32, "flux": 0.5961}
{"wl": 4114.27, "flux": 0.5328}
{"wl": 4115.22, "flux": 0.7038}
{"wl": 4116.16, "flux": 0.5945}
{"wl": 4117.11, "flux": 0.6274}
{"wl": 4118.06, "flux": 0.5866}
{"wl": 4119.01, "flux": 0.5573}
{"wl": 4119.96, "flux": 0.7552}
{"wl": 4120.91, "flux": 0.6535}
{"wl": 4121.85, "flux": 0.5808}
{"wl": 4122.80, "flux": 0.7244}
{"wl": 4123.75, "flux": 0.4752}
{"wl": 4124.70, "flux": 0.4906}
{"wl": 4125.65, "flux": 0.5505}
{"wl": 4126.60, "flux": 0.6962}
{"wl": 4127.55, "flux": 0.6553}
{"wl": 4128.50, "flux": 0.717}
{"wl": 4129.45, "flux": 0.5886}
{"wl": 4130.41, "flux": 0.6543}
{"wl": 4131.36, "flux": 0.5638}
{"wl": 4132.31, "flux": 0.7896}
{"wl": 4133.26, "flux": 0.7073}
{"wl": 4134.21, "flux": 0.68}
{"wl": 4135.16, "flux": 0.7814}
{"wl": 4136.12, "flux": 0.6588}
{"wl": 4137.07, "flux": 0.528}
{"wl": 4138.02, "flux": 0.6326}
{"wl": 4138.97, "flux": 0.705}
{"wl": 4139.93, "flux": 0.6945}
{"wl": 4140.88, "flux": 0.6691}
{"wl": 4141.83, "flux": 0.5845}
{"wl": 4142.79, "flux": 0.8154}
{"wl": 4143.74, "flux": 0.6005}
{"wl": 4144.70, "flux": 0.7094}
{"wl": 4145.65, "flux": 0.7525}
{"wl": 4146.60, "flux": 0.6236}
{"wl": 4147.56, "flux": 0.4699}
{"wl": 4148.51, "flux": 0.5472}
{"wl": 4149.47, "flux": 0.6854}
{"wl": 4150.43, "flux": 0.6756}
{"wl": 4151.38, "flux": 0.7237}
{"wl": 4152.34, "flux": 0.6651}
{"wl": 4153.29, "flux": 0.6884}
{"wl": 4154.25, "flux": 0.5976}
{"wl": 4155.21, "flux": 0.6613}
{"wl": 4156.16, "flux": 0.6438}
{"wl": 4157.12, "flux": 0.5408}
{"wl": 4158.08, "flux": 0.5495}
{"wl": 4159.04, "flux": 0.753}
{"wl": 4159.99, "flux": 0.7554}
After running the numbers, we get 4.5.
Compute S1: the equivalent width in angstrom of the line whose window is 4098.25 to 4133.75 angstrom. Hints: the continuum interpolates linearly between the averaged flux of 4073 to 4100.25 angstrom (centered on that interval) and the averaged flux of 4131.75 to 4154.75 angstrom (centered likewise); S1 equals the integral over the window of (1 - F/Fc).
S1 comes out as 1.7 angstrom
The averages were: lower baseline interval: 0.587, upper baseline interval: 0.666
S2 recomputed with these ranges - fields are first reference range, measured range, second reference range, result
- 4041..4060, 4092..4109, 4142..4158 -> 3.51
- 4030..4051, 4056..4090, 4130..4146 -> 1.57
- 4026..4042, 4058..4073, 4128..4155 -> 0.37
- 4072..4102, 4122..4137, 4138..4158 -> -0.35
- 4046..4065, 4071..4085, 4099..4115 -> 0.88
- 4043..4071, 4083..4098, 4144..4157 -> 1.27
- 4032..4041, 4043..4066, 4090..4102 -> -1.46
